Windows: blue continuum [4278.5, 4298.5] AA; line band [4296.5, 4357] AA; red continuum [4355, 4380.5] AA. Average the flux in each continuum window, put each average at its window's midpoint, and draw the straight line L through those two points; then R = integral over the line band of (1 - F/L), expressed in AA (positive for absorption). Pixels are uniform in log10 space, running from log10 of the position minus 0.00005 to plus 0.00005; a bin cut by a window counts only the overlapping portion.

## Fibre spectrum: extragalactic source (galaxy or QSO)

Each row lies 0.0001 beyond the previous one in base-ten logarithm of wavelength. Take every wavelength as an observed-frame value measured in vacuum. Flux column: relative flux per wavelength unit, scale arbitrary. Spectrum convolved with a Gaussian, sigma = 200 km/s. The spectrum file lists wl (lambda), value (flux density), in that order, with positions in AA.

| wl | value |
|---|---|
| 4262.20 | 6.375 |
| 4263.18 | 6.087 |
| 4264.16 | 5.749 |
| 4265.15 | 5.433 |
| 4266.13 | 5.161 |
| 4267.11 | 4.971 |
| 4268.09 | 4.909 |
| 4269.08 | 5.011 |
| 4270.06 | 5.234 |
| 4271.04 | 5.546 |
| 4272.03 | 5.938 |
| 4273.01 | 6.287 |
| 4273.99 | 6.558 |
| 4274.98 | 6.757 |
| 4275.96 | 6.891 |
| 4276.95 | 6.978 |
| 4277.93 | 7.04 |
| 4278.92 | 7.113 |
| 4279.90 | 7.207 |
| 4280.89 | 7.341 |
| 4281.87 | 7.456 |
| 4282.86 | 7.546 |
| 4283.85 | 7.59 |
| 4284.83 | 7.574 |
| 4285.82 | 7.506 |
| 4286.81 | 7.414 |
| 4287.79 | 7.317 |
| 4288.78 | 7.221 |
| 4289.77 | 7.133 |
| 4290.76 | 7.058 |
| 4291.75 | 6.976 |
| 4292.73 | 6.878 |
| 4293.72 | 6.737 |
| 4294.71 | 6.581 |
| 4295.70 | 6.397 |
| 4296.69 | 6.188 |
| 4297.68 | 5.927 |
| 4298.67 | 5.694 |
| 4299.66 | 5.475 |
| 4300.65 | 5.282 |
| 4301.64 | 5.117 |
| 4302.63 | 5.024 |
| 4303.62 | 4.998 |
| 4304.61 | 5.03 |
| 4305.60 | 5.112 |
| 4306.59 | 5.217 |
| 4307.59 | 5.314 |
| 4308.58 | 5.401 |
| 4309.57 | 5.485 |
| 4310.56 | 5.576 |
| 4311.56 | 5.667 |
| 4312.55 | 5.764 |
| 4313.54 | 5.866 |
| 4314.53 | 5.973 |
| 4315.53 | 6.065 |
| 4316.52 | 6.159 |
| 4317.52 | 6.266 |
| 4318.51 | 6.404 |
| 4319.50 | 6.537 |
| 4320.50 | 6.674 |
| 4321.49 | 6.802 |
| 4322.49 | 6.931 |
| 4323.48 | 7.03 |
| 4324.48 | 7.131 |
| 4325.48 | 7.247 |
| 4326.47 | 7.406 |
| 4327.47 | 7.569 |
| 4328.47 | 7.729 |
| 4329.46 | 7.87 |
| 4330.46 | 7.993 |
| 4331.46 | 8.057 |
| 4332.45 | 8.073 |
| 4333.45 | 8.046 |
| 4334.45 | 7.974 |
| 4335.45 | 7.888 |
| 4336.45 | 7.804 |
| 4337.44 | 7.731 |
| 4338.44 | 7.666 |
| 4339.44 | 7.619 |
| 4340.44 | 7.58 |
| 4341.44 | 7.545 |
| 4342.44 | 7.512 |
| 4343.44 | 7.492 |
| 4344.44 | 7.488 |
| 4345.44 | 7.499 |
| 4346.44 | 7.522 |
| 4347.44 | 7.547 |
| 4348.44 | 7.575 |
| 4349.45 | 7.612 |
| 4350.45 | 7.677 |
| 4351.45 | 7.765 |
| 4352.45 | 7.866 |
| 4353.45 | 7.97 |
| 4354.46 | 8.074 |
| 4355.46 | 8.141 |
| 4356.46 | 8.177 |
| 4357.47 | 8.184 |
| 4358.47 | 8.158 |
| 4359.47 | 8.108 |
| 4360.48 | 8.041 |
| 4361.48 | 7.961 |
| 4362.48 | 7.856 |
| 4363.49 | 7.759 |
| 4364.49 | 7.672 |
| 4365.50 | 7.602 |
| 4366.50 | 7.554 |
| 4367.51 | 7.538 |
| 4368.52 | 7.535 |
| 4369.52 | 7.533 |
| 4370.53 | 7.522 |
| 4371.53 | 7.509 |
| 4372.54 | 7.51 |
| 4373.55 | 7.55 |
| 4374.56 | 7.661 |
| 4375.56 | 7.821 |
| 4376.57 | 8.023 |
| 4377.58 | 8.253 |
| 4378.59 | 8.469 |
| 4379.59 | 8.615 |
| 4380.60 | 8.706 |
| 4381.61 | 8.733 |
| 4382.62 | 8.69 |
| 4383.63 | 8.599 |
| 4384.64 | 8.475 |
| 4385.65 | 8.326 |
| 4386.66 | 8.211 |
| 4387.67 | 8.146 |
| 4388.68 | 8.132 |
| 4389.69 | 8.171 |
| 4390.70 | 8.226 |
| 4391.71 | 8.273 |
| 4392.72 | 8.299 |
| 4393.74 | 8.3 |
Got 4.93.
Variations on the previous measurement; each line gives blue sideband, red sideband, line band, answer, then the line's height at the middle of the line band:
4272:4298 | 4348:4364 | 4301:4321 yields 4.51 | 7.33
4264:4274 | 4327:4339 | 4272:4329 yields 0.81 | 6.65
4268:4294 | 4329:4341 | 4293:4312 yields 4.25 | 7.23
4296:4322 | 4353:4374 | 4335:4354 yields -1.54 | 7.08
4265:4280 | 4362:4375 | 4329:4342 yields -1.42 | 7.06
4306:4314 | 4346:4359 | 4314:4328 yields -1.33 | 6.13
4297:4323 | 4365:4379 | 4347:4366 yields -1.73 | 7.23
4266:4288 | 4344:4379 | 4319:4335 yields -0.30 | 7.3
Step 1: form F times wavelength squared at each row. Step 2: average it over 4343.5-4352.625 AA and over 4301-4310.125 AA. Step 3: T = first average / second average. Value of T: 1.5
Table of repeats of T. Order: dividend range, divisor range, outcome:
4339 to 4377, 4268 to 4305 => 1.24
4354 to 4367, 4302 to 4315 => 1.50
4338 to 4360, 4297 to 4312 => 1.48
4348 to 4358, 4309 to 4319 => 1.36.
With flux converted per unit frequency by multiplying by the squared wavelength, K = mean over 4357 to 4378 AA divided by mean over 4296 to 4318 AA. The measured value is 1.43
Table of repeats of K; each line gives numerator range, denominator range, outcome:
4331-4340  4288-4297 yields 1.18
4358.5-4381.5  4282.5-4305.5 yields 1.27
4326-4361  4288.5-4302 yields 1.26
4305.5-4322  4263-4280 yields 1.00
